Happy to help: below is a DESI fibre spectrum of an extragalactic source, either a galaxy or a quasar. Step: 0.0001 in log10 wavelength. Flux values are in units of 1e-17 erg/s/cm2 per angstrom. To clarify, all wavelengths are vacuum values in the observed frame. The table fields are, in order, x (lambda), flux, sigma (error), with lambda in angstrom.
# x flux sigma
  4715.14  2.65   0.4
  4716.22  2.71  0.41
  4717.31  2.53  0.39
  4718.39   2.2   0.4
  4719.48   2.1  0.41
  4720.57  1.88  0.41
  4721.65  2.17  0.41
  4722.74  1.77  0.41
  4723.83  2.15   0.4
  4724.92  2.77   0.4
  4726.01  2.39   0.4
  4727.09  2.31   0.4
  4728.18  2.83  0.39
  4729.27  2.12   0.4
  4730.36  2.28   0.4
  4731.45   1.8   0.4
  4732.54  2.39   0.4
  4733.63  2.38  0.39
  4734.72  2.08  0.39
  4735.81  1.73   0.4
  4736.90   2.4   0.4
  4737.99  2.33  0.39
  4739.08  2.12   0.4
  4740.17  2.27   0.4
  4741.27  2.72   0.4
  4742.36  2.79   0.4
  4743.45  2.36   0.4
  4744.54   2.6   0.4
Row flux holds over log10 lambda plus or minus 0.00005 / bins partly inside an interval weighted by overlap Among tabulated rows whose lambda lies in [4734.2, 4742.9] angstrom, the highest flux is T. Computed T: 2.79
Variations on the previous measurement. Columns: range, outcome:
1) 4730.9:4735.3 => 2.39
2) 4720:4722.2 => 2.17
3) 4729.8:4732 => 2.28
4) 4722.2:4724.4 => 2.15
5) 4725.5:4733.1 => 2.83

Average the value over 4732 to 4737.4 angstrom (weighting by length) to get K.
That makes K 2.19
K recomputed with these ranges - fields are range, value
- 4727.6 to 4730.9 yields 2.41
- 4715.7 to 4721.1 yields 2.28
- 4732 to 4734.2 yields 2.38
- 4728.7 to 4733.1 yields 2.15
